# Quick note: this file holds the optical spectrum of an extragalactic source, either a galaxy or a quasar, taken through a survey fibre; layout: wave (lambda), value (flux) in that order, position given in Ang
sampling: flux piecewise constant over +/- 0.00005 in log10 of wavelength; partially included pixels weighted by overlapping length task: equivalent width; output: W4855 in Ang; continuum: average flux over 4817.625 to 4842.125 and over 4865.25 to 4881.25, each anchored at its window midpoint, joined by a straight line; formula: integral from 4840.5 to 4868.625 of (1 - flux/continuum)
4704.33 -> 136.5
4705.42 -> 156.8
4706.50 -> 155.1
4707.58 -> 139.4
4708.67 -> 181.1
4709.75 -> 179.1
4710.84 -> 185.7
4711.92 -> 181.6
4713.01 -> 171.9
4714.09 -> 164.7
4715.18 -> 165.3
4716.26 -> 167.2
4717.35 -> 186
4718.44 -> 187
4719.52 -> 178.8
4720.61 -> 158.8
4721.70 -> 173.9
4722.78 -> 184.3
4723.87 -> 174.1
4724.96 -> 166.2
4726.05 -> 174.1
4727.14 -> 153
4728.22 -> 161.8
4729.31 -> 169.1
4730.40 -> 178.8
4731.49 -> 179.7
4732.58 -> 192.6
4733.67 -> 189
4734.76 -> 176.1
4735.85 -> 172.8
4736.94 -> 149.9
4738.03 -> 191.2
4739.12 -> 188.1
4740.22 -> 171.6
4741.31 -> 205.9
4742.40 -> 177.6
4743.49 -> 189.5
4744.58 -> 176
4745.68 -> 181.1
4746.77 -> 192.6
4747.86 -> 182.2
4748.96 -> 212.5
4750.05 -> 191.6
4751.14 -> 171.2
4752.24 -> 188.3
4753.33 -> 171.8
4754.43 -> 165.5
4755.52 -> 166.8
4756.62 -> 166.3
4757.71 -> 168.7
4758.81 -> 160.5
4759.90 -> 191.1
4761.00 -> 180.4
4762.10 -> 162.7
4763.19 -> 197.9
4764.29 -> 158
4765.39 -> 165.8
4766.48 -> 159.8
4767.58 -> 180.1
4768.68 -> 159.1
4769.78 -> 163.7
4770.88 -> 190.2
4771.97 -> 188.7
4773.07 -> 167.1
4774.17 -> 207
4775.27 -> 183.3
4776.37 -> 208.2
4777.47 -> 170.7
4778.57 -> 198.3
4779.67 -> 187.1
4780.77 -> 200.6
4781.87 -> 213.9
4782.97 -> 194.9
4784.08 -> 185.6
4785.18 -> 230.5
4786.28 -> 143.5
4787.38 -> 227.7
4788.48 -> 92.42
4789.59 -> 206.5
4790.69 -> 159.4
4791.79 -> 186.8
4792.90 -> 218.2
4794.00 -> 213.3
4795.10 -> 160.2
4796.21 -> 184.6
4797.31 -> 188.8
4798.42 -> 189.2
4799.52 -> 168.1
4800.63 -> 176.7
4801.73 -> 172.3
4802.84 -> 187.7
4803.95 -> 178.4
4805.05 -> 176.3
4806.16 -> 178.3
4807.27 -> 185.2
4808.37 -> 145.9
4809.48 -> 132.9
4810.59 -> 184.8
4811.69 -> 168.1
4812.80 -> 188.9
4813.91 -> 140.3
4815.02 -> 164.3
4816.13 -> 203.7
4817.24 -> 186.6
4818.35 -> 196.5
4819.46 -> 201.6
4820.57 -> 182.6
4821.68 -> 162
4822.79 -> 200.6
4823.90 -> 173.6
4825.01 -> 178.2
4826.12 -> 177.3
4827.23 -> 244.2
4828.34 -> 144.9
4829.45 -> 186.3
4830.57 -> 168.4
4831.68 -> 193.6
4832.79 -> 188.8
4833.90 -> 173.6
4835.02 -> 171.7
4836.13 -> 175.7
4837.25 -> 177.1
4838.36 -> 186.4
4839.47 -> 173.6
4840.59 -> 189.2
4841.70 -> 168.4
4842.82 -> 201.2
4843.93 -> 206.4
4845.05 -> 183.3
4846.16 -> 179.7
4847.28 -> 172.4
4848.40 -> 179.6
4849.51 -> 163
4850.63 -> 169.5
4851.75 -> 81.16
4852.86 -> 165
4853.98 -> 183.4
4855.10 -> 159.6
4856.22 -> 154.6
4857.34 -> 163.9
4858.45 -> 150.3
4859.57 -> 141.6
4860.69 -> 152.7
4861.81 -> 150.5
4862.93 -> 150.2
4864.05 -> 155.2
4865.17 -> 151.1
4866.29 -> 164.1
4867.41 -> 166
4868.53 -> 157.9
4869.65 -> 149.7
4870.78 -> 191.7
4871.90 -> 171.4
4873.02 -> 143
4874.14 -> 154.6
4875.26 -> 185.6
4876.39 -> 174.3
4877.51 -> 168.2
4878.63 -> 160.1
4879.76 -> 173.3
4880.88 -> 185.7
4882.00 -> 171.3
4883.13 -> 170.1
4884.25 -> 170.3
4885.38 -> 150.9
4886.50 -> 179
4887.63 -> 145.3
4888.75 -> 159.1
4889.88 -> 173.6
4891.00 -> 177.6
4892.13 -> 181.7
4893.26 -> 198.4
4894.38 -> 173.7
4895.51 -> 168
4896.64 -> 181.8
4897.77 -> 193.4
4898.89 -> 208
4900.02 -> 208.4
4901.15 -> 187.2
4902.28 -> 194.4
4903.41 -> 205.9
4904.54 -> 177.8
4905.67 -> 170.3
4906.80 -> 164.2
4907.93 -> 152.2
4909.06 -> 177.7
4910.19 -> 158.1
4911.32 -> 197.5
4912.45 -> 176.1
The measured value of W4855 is 1.7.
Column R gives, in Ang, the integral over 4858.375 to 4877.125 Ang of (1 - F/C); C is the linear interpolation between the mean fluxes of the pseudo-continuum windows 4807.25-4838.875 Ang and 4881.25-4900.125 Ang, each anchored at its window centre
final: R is 1.8 Ang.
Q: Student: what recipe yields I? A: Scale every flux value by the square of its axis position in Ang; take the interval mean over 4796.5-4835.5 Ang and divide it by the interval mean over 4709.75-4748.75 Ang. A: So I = 1.0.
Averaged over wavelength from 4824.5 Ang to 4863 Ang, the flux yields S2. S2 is 172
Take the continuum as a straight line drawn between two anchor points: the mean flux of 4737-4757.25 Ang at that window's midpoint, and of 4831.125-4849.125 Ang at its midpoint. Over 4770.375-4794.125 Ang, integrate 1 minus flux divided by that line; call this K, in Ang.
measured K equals -0.9 Ang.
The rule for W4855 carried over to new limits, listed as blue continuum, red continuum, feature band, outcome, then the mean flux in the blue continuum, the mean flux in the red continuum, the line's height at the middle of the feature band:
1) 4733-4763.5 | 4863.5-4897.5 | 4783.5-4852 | -2.0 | 180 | 169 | 174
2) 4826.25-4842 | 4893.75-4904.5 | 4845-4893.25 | 5.9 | 182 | 191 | 186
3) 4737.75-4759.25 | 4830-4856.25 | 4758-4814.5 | -0.5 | 181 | 174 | 178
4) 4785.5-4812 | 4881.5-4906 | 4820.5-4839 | -0.4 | 177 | 179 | 178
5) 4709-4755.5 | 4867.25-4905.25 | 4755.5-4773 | 0.5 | 178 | 175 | 177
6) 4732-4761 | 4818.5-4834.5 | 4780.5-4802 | -0.4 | 180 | 184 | 183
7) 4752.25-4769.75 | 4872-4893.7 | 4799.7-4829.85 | -1.4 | 171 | 169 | 170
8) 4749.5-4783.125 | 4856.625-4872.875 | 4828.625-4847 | -2.0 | 180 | 158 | 164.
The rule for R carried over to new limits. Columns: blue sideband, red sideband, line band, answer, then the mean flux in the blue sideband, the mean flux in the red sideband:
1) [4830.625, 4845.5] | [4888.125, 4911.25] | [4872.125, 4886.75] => 1.10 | 183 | 181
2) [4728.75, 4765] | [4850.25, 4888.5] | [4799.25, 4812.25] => -0.08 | 179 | 161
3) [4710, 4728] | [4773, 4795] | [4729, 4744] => -0.29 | 173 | 190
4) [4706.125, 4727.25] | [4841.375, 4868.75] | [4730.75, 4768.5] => -1.95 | 172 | 163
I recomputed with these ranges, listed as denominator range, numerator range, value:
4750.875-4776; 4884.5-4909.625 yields 1.08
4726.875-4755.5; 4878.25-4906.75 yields 1.06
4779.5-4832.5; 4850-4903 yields 0.95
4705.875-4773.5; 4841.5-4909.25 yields 1.02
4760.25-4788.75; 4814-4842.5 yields 1.02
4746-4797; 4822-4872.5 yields 0.97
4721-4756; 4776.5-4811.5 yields 1.04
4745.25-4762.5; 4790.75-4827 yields 1.03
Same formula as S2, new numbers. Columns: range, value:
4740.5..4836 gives 181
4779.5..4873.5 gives 175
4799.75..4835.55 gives 178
